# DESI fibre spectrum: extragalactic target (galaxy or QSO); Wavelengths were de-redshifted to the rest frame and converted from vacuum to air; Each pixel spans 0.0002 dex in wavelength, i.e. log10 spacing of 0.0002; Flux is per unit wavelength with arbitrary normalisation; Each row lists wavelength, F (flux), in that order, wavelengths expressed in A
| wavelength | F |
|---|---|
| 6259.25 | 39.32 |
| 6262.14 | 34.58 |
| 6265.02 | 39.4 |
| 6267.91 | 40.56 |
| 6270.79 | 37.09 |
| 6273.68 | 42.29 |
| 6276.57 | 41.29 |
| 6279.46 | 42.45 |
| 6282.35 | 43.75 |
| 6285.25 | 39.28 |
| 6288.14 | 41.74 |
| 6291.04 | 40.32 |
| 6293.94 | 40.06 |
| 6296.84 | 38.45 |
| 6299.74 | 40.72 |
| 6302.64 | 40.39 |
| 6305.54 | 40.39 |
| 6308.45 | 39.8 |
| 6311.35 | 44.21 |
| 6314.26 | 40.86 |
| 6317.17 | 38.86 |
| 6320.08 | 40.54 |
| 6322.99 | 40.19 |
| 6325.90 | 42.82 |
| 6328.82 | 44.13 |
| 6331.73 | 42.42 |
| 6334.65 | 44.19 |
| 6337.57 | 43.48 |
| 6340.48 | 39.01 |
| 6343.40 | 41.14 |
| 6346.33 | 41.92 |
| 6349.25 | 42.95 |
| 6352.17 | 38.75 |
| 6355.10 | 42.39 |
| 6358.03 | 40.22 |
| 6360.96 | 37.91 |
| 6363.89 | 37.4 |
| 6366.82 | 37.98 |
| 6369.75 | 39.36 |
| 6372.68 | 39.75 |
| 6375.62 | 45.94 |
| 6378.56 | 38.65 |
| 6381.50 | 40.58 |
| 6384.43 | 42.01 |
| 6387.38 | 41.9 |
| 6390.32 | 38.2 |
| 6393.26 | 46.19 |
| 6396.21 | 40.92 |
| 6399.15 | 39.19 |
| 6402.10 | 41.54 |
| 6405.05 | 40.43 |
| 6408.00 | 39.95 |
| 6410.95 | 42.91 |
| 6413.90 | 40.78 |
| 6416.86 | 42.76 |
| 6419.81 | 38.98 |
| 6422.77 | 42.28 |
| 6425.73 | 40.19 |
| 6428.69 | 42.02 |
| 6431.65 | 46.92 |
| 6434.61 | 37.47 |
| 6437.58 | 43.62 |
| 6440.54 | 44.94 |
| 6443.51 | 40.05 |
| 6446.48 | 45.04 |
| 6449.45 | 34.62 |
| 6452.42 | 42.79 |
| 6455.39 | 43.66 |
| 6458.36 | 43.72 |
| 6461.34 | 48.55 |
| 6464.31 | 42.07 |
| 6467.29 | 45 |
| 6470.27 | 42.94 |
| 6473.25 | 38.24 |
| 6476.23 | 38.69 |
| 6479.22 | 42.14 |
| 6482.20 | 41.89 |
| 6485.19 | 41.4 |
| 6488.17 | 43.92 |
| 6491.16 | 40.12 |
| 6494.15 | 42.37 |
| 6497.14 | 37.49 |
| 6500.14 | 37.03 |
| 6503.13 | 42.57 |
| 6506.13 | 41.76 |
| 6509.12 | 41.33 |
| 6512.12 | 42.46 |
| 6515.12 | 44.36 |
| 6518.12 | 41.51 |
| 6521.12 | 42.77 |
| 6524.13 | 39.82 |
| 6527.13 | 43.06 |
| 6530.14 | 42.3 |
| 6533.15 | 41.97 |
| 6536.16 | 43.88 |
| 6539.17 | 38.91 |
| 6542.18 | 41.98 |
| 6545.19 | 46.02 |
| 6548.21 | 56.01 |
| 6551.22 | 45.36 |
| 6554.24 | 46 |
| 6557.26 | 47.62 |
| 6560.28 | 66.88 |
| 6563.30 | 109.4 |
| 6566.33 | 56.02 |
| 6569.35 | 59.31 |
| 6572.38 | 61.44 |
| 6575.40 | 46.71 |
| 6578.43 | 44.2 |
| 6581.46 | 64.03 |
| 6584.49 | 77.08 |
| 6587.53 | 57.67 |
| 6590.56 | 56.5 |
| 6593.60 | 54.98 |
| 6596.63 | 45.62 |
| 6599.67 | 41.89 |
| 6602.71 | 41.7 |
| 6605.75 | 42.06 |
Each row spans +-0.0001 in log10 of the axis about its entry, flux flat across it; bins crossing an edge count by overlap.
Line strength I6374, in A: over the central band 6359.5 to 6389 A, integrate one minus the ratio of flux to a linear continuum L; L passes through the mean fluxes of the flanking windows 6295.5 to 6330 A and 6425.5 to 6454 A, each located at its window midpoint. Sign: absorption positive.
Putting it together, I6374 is 0.9 A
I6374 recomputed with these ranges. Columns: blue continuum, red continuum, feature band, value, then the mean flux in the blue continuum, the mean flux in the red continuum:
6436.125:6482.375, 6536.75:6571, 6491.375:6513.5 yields 3.52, 42.4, 55.5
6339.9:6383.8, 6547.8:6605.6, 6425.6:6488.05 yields 6.76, 40.3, 56.4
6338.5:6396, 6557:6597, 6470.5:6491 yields 4.26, 40.7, 61.4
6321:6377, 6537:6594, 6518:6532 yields 3.06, 41.1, 56.5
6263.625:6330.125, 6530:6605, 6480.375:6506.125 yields 4.67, 40.8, 53.4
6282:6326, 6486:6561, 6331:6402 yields 0.96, 40.6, 43.6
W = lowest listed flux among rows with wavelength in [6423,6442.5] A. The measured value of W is 37.47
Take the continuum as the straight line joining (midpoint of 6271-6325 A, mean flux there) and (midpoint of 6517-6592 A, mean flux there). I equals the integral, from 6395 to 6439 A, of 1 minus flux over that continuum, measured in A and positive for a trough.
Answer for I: 4.8 A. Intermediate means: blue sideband 40.8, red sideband 52.7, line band 41.3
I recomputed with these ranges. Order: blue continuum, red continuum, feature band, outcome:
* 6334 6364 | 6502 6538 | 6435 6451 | 0.1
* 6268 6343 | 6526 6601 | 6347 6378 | 2.5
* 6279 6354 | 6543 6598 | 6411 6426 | 2.1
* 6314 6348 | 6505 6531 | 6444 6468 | -0.6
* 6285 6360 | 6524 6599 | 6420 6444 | 2.4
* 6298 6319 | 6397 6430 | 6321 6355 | -0.9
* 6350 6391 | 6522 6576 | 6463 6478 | 1.7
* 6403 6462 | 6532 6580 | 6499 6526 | 4.2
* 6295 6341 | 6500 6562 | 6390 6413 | 0.8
